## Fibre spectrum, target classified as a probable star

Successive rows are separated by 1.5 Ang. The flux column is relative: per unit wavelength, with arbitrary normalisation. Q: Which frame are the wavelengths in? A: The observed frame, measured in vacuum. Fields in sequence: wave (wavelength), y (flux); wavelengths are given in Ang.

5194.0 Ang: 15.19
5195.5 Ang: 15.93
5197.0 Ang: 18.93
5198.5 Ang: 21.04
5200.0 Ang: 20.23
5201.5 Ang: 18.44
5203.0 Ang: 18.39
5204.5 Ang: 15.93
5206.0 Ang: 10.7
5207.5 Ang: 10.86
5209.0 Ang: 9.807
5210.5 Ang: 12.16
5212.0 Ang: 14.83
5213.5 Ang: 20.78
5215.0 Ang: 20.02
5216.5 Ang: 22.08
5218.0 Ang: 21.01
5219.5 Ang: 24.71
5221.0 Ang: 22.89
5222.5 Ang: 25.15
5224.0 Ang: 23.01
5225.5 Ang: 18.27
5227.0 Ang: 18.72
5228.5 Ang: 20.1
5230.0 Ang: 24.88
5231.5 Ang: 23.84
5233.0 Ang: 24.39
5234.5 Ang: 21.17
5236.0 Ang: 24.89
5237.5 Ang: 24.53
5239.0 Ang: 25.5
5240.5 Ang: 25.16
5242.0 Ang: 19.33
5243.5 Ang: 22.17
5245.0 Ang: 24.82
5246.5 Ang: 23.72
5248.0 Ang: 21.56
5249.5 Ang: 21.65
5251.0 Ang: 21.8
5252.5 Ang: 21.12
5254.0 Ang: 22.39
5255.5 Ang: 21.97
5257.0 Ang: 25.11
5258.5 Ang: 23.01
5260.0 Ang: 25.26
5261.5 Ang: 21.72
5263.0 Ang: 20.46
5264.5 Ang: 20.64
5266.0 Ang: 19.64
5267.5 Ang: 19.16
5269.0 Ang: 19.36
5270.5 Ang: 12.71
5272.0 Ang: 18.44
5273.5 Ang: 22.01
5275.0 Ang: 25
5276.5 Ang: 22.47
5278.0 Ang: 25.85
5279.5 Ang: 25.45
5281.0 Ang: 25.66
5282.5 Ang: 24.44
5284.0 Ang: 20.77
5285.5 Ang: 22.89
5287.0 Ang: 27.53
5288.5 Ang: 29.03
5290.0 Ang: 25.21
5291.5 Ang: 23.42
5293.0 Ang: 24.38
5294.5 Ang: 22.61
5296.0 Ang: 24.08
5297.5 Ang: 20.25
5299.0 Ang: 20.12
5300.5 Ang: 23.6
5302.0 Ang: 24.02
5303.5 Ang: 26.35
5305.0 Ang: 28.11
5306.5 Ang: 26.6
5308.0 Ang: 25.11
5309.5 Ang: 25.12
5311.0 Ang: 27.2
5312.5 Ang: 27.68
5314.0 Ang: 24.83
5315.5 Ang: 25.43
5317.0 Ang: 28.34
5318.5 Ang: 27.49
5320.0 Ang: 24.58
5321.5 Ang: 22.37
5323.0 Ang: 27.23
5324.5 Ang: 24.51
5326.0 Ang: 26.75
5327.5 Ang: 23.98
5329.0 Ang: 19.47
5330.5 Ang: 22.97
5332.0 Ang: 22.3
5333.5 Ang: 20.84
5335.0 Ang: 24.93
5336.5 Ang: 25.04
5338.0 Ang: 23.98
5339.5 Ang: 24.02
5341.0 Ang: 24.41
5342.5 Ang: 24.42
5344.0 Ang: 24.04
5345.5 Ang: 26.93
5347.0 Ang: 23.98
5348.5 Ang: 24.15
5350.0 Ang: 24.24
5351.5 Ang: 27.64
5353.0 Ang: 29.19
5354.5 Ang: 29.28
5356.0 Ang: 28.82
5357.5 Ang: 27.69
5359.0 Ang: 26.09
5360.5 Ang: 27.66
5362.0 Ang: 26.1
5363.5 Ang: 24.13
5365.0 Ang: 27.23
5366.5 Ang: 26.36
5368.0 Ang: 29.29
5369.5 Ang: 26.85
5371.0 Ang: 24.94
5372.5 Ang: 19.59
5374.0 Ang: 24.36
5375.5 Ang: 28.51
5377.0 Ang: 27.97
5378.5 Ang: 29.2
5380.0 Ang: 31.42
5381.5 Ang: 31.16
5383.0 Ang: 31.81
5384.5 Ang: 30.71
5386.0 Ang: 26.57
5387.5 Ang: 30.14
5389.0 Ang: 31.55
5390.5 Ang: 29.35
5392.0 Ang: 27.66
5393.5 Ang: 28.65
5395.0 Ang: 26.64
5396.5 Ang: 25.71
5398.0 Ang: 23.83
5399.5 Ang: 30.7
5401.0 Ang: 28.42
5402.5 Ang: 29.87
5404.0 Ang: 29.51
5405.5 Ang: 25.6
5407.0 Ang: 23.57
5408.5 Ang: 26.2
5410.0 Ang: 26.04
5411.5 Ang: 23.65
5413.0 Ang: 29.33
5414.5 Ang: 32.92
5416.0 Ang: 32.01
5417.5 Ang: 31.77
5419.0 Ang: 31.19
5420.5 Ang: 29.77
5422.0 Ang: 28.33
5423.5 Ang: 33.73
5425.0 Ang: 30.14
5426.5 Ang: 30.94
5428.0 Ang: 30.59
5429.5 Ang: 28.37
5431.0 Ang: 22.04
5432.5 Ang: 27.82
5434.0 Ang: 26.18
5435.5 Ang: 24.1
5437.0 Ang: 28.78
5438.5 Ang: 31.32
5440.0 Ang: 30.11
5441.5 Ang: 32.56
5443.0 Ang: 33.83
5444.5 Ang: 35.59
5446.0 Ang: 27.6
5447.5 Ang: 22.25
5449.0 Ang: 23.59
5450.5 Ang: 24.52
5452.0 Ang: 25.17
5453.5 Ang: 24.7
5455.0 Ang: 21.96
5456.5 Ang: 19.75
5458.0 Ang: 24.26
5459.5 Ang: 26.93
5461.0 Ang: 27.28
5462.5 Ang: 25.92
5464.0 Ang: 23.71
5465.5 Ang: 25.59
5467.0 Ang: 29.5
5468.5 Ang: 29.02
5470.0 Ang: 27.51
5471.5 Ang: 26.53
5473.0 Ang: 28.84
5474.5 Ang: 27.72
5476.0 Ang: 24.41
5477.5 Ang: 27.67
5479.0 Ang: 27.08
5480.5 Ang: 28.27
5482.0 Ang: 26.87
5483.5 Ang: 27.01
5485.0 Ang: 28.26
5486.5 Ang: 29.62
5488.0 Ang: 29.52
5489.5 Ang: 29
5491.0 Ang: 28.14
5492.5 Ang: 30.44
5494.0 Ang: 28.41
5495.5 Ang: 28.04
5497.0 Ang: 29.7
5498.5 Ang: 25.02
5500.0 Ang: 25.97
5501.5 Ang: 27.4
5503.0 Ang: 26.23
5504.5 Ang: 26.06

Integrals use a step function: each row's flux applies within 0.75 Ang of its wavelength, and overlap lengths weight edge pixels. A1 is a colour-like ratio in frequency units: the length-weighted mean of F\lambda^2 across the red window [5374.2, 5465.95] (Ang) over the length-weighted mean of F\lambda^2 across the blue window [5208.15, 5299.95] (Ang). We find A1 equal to 1.35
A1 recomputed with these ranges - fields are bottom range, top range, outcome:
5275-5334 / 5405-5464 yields 1.18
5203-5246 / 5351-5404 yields 1.45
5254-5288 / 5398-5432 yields 1.36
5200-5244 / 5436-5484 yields 1.47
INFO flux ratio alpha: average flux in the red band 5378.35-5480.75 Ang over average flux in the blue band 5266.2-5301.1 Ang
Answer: 1.2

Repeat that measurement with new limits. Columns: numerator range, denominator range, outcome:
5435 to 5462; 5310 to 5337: 1.09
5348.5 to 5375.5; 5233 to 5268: 1.17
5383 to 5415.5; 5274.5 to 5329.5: 1.13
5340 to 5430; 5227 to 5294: 1.22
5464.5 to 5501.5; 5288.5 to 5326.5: 1.11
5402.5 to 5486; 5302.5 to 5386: 1.06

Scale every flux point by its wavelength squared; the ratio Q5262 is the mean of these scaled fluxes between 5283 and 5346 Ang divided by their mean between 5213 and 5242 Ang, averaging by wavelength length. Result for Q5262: 1.12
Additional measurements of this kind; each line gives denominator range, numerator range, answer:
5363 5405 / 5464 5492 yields 1.03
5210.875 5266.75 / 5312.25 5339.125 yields 1.14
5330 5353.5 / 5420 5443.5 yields 1.23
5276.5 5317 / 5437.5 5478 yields 1.15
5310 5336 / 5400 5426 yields 1.21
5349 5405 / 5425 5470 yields 1.00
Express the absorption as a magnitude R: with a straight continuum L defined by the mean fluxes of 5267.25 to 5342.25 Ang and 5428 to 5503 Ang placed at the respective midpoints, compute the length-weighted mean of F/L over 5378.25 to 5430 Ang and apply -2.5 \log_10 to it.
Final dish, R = -0.121 mag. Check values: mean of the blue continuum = 24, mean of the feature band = 29.1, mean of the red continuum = 27.2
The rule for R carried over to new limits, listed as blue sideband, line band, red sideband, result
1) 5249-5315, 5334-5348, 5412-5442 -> 0.05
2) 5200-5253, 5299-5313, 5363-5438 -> -0.07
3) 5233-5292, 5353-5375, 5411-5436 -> 0.01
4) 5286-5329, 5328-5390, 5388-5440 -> 0.02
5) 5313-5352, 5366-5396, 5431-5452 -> -0.08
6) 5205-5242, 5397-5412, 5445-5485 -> -0.09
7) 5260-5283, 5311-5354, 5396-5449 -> -0.02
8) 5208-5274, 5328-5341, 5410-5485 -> 0.05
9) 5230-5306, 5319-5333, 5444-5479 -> 0.00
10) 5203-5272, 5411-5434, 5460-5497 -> -0.13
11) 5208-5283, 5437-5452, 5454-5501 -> -0.10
